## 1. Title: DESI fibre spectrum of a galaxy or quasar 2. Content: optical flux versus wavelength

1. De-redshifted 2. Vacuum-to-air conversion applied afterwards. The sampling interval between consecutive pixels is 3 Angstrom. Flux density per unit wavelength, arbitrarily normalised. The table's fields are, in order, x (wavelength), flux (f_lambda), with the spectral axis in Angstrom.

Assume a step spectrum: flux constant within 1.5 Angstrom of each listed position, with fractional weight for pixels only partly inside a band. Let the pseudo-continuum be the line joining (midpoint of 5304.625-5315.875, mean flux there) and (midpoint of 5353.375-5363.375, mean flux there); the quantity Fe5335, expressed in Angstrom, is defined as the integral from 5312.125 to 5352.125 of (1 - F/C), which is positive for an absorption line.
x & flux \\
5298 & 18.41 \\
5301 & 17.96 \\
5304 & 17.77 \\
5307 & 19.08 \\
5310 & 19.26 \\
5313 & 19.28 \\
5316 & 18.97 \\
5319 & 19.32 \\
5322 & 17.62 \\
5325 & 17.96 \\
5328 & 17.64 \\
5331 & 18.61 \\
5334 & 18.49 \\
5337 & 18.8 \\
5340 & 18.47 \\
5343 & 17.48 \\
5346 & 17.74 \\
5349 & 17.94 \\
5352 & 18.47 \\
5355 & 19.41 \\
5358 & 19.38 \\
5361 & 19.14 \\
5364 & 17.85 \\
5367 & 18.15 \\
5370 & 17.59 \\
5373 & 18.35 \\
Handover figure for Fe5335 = 1.7 Angstrom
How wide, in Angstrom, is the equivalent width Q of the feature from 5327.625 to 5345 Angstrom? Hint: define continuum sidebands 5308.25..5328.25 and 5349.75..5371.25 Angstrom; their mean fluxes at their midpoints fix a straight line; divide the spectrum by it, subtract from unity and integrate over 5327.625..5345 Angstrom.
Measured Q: 0.3 Angstrom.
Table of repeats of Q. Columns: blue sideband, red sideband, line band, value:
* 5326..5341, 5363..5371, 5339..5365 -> -0.48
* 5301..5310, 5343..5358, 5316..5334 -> 0.13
